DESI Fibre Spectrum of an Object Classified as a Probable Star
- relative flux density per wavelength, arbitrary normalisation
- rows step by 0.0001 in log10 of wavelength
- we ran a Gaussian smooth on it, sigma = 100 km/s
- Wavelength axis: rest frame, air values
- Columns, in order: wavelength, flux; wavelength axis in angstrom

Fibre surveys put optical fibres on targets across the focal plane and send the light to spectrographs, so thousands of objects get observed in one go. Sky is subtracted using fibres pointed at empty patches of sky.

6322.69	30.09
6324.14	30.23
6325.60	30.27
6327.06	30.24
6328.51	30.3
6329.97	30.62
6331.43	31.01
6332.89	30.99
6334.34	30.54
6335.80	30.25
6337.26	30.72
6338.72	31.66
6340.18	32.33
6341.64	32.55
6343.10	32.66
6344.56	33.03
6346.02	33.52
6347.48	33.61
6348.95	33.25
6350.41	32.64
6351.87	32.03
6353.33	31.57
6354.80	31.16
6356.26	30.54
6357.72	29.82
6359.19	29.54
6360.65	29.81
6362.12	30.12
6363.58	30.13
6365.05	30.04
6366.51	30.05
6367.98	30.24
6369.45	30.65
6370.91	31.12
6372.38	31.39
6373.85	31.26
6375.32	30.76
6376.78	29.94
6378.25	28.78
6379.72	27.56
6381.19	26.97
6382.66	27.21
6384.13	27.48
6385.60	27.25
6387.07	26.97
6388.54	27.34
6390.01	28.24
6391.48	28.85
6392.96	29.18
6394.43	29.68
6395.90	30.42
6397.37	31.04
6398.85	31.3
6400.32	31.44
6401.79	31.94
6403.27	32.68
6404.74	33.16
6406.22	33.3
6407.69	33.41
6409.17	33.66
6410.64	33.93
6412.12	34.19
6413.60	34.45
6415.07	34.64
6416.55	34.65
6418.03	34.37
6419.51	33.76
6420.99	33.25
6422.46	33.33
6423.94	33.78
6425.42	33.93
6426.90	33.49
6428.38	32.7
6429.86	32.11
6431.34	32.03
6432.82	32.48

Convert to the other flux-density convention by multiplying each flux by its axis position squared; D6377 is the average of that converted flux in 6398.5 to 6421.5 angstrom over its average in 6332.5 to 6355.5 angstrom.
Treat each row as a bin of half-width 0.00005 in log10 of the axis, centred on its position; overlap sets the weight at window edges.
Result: 1.06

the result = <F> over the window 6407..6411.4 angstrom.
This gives 33.7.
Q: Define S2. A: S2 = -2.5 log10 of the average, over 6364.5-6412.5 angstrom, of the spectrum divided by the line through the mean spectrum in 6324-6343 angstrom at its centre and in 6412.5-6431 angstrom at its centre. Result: 0.08 mag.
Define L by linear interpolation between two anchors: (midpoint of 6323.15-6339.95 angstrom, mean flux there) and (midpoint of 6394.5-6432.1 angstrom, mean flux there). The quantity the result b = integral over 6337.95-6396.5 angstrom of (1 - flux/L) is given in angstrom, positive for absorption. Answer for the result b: 2.6 angstrom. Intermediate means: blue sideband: 30.7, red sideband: 33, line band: 30.3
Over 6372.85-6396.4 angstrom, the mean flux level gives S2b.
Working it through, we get 28.6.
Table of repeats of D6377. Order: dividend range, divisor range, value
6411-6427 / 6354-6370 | 1.15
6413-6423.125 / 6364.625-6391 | 1.19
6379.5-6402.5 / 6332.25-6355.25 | 0.92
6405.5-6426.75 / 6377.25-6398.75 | 1.20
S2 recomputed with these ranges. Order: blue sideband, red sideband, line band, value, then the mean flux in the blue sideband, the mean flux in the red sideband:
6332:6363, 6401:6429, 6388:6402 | 0.107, 31.5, 33.6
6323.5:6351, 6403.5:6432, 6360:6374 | 0.065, 31.6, 33.6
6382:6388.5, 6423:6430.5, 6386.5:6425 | -0.065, 27.2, 33.2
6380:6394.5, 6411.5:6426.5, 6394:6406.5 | -0.045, 27.8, 34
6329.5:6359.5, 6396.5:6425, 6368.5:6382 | 0.090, 31.7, 33.3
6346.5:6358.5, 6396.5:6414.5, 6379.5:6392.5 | 0.179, 31.8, 32.9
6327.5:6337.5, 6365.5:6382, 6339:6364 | -0.049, 30.6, 29.9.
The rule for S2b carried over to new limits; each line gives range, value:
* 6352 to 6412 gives 30.3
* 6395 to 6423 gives 33.1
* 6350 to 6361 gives 30.9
